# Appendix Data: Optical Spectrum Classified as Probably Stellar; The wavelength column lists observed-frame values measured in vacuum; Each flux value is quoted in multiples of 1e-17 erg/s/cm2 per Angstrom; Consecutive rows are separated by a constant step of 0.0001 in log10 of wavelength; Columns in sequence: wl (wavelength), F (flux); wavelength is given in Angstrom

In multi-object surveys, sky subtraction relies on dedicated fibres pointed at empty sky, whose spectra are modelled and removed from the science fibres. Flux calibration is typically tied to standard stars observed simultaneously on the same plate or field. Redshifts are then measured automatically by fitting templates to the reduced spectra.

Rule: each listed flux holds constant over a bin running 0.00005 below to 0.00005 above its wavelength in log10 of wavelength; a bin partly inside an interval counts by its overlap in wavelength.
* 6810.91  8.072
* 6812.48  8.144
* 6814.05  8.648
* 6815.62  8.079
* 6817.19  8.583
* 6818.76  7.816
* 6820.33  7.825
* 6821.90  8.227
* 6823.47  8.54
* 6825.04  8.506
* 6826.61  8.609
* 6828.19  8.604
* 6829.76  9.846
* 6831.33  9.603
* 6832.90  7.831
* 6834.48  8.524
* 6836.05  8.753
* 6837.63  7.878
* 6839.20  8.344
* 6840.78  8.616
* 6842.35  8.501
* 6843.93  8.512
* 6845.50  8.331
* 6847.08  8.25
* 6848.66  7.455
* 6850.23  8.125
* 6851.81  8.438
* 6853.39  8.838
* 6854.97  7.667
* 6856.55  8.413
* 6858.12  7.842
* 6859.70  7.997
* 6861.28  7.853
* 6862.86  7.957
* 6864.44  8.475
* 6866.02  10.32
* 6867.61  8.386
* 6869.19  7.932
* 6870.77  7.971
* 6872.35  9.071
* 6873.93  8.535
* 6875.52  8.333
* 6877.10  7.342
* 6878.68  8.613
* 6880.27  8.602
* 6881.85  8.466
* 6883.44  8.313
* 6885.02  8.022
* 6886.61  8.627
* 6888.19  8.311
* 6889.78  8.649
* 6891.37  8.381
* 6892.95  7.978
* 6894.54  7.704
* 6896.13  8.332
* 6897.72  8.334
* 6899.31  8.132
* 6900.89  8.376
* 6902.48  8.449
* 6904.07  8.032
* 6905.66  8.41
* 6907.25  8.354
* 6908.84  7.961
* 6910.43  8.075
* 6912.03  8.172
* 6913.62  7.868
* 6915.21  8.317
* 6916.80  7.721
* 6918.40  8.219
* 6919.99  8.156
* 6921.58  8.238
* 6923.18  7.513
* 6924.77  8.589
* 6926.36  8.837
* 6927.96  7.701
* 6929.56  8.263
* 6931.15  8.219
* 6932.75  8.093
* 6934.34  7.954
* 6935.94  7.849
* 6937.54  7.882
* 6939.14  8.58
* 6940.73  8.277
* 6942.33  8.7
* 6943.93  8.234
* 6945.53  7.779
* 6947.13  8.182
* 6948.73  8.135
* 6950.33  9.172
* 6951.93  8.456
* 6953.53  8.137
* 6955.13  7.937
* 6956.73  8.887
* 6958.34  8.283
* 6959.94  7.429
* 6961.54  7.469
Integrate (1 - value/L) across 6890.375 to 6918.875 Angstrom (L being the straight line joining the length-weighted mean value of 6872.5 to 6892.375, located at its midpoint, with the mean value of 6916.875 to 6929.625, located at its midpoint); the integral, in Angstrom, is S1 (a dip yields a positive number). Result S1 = 0.3 Angstrom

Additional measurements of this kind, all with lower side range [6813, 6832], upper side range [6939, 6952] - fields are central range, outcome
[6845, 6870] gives 0.7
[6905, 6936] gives 1.1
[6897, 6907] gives 0.2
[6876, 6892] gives 0.3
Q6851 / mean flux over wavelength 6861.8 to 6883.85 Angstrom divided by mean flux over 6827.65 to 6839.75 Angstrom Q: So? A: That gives 0.97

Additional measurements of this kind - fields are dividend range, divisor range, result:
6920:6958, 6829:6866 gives 0.98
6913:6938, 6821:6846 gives 0.94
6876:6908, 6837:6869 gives 1.00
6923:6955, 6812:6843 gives 0.97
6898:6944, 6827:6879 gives 0.97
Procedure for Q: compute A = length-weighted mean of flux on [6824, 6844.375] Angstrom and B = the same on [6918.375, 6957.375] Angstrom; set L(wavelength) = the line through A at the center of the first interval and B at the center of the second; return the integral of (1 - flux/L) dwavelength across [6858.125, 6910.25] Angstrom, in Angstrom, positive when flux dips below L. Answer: 0.8 Angstrom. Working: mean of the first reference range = 8.62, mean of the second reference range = 8.24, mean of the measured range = 8.31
